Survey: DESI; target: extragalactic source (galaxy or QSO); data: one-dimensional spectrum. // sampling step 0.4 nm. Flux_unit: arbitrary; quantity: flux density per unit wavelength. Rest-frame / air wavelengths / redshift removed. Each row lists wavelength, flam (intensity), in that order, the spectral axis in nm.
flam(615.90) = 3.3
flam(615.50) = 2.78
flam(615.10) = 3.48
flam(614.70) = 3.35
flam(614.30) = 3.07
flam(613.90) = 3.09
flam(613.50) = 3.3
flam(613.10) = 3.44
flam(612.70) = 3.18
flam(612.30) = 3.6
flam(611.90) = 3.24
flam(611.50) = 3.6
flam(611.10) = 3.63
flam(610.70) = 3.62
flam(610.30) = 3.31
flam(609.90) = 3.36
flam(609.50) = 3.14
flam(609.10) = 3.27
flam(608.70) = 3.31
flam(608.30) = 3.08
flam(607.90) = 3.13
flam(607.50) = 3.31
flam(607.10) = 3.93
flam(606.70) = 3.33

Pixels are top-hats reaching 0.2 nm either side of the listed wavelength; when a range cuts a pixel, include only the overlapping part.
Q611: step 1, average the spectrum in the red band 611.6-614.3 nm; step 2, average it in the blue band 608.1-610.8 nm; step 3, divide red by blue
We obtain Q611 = 1.0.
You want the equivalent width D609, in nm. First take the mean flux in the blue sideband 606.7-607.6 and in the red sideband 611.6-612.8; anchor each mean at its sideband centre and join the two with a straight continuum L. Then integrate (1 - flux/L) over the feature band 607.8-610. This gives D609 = 0.19 nm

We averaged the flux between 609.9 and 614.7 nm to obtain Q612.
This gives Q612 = 3.37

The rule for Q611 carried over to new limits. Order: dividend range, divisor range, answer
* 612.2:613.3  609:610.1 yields 1.04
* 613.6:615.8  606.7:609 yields 0.95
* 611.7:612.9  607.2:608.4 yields 1.03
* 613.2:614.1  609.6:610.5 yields 0.97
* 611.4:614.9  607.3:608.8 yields 1.03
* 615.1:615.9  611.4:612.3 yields 0.90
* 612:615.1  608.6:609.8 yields 1.02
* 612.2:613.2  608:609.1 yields 1.06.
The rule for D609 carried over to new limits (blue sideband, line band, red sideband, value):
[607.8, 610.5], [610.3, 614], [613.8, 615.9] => -0.25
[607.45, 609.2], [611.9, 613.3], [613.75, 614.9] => -0.09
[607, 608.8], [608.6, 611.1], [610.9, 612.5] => 0.05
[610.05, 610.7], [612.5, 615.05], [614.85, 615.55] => 0.02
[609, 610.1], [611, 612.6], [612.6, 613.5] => -0.09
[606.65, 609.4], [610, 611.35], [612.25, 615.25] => -0.08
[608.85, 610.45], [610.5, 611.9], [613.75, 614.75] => -0.15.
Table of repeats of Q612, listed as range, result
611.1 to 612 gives 3.49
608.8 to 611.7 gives 3.41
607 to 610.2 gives 3.3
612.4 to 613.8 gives 3.31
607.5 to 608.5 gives 3.15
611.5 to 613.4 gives 3.39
